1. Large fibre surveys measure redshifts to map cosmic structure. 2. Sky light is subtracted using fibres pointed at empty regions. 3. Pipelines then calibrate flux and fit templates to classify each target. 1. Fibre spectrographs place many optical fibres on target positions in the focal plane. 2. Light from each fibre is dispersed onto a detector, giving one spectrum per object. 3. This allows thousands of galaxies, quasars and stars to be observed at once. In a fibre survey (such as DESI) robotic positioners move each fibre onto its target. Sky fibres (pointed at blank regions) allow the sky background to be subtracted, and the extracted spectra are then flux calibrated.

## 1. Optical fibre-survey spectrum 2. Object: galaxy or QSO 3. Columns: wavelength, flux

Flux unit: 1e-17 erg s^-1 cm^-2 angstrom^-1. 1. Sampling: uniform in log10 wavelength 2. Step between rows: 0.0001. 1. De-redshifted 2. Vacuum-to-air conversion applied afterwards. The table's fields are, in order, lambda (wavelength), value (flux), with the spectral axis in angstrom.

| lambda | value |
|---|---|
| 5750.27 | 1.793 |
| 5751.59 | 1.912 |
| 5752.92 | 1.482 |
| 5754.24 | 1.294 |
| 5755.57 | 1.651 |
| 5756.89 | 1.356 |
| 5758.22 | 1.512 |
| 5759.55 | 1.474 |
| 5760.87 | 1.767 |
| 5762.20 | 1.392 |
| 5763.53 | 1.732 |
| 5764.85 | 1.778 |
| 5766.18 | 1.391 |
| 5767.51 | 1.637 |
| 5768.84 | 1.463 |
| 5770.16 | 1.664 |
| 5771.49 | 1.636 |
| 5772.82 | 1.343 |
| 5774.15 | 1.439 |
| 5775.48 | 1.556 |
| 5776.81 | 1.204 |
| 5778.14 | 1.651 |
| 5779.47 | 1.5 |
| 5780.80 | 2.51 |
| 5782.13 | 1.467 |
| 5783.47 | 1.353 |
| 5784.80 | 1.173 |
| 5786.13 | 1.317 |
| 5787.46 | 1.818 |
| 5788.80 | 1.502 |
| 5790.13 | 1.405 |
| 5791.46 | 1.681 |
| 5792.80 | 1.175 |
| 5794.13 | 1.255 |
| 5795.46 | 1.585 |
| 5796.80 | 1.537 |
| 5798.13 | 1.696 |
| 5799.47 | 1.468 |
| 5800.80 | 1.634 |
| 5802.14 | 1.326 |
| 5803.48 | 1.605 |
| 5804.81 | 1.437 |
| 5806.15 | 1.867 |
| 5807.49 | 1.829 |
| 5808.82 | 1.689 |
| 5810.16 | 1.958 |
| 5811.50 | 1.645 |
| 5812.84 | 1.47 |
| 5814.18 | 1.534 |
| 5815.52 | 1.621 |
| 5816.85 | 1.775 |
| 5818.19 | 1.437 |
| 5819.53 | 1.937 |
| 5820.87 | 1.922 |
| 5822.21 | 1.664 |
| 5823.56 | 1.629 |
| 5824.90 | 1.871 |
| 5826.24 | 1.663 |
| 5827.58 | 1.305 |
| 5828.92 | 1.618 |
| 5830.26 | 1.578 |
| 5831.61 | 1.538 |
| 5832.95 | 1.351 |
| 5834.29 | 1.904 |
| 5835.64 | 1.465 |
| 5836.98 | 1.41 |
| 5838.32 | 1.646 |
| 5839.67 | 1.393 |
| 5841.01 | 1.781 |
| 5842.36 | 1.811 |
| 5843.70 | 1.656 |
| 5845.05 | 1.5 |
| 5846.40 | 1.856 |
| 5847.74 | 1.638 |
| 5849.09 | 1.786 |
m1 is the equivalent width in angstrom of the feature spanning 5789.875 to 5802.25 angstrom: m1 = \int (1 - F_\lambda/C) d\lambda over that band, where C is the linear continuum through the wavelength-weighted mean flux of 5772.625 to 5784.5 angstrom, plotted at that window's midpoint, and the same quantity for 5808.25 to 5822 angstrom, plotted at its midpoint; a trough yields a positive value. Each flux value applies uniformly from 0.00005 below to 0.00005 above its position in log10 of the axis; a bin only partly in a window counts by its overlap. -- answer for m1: 1.05 angstrom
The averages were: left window 1.55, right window 1.7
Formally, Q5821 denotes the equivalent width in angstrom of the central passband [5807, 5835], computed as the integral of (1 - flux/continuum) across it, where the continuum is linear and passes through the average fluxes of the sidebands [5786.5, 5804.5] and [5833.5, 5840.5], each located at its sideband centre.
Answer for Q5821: -2.1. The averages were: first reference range 1.51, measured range 1.66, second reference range 1.57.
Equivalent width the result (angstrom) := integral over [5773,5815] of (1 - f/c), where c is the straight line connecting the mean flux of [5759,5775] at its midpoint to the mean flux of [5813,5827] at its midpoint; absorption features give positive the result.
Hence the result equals 1.90 angstrom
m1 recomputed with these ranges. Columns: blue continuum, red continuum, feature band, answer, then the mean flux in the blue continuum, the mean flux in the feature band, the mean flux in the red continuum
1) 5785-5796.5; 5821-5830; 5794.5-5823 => -1.7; 1.46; 1.64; 1.64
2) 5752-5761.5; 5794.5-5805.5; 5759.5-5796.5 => -0.3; 1.51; 1.53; 1.53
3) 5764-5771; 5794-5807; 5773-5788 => 0.4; 1.59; 1.54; 1.56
